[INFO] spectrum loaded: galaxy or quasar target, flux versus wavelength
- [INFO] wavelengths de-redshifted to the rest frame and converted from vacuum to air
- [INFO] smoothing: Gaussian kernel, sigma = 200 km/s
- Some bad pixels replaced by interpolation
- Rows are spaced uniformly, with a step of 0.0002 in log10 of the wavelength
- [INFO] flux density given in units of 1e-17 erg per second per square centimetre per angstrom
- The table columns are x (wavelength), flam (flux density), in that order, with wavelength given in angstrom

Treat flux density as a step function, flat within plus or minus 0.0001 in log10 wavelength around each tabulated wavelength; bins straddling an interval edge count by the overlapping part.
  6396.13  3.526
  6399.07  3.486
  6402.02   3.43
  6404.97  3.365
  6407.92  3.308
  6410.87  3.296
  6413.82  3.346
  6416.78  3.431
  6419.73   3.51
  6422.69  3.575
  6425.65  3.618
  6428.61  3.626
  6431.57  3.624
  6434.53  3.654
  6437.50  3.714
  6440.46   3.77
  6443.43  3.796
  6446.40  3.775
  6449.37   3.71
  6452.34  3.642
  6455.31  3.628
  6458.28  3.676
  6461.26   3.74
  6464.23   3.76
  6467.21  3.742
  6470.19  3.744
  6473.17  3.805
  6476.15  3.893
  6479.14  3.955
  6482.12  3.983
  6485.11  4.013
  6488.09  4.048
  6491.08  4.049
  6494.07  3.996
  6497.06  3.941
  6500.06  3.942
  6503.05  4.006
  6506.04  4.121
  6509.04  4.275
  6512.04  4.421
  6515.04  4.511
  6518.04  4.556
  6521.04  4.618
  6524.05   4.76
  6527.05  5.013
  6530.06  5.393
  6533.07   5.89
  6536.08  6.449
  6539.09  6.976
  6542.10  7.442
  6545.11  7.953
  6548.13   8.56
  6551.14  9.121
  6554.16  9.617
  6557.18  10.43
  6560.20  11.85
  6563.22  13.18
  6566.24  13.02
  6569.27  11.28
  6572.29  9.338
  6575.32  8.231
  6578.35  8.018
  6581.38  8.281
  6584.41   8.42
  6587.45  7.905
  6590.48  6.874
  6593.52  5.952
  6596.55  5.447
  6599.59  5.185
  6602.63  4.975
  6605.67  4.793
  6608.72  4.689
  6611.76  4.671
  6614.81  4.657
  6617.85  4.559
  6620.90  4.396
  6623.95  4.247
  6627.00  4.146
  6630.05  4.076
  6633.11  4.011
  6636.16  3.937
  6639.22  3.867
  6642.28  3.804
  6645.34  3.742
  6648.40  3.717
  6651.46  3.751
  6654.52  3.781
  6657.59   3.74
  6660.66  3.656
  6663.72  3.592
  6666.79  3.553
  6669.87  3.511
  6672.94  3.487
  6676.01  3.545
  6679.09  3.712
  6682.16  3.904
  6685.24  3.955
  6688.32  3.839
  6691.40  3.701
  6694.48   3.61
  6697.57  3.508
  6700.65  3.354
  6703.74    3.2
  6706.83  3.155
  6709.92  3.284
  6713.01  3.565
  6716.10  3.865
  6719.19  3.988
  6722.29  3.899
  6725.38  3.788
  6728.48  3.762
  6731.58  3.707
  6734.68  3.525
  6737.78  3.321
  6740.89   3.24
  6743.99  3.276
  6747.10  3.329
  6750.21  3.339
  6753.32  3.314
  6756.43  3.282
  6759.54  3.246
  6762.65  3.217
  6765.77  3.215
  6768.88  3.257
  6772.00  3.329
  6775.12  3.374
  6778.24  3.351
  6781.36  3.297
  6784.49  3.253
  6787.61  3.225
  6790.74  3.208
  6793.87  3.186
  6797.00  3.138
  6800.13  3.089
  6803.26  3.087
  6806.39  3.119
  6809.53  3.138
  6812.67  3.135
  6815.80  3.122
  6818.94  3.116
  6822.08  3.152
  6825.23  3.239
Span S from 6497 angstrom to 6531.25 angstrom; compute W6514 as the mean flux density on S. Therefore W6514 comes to 4.48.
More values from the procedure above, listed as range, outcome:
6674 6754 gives 3.57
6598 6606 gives 5.02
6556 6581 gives 10.6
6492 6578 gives 7.03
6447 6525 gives 4.01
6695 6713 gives 3.34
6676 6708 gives 3.6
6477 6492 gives 4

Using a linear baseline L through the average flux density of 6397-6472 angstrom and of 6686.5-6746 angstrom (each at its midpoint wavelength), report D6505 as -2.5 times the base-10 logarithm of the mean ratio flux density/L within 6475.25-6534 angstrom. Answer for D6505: -0.21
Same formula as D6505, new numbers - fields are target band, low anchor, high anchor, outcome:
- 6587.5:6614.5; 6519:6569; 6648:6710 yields 0.16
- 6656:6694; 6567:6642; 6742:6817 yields 0.30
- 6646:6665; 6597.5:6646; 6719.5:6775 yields 0.11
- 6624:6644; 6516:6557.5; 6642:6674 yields 0.08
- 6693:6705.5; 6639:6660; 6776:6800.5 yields 0.05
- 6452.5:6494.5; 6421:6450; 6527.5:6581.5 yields 0.35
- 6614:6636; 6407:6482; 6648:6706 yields -0.17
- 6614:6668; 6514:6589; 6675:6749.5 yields 0.37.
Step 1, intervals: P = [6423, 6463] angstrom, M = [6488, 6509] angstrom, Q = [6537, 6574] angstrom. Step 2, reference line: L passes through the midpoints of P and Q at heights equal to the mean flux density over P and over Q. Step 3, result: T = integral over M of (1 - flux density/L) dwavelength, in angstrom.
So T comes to 8.38 angstrom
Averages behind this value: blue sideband 3.69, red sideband 9.84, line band 4.03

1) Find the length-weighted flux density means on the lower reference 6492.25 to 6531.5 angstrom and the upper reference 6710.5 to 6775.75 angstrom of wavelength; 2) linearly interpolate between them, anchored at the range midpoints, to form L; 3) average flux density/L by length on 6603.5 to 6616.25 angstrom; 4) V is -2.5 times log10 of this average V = -0.17 mag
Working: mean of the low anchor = 4.42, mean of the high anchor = 3.47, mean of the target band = 4.71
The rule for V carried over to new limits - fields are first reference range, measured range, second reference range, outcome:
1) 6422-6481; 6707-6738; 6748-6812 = -0.11 mag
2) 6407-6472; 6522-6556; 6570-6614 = -0.23 mag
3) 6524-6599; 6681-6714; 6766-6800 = 0.41 mag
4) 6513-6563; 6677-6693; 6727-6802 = 0.22 mag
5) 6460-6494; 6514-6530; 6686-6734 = -0.23 mag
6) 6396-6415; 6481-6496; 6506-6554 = 0.27 mag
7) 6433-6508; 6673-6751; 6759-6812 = -0.07 mag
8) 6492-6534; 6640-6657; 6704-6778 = 0.03 mag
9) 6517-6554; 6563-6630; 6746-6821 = -0.16 mag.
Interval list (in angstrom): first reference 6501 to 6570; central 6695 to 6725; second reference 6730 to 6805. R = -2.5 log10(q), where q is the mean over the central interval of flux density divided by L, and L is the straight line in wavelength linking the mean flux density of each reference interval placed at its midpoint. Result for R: 0.19 mag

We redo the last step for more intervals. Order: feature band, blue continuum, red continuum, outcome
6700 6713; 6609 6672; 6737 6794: 0.105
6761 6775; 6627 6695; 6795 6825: 0.013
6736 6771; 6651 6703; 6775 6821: 0.025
